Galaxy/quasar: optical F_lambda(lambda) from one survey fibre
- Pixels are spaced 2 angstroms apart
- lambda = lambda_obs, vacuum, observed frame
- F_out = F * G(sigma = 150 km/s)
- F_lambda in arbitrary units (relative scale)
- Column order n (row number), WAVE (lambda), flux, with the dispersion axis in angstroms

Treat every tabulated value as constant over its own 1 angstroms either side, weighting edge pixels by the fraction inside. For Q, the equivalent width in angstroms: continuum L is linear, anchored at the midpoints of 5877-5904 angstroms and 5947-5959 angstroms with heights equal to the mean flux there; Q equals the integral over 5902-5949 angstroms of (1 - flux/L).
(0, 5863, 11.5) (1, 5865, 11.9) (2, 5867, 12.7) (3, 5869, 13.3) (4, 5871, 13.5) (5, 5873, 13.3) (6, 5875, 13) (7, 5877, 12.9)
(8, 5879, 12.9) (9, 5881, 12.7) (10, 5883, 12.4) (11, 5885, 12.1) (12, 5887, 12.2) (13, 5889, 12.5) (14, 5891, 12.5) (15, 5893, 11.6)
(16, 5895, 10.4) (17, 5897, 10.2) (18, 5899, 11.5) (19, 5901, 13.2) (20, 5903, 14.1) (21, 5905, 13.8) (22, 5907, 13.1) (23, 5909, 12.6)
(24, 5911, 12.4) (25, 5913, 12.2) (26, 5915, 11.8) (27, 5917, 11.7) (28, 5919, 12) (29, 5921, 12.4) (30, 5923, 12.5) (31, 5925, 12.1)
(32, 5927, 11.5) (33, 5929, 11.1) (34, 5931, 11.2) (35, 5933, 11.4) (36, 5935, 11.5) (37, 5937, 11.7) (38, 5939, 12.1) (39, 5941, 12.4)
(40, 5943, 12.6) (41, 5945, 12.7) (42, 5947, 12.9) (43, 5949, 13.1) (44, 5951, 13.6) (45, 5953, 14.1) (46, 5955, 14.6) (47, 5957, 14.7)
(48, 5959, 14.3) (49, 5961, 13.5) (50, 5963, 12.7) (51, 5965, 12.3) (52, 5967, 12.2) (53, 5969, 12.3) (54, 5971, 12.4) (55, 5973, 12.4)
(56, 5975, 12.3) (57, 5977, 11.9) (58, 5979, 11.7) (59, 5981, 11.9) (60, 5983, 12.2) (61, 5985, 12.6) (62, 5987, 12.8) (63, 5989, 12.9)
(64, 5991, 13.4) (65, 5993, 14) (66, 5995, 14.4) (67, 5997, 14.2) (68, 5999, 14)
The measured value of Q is 3.2 angstroms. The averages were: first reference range 12.2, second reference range 14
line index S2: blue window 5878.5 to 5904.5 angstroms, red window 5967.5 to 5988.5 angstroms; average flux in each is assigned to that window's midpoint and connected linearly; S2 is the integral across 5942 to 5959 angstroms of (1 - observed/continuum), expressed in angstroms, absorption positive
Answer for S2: -1.9 angstroms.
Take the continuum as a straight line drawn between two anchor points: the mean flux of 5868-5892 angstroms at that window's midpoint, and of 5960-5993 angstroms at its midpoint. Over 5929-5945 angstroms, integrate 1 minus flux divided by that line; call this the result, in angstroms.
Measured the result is 1.0 angstroms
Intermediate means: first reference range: 12.8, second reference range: 12.5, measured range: 11.9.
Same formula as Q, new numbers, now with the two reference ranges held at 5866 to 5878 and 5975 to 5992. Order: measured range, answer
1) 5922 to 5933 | 1.0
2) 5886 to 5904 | 1.3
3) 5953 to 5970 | -1.1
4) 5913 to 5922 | 0.6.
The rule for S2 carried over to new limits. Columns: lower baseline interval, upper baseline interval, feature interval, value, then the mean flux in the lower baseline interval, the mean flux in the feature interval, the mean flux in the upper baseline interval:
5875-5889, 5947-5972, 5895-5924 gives 1.1 angstroms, 12.6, 12.3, 13.3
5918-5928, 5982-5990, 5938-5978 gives -1.8 angstroms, 12.1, 13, 12.6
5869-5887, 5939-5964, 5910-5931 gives 1.9 angstroms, 12.8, 11.9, 13.4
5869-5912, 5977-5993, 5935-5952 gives 0.0 angstroms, 12.5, 12.6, 12.6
